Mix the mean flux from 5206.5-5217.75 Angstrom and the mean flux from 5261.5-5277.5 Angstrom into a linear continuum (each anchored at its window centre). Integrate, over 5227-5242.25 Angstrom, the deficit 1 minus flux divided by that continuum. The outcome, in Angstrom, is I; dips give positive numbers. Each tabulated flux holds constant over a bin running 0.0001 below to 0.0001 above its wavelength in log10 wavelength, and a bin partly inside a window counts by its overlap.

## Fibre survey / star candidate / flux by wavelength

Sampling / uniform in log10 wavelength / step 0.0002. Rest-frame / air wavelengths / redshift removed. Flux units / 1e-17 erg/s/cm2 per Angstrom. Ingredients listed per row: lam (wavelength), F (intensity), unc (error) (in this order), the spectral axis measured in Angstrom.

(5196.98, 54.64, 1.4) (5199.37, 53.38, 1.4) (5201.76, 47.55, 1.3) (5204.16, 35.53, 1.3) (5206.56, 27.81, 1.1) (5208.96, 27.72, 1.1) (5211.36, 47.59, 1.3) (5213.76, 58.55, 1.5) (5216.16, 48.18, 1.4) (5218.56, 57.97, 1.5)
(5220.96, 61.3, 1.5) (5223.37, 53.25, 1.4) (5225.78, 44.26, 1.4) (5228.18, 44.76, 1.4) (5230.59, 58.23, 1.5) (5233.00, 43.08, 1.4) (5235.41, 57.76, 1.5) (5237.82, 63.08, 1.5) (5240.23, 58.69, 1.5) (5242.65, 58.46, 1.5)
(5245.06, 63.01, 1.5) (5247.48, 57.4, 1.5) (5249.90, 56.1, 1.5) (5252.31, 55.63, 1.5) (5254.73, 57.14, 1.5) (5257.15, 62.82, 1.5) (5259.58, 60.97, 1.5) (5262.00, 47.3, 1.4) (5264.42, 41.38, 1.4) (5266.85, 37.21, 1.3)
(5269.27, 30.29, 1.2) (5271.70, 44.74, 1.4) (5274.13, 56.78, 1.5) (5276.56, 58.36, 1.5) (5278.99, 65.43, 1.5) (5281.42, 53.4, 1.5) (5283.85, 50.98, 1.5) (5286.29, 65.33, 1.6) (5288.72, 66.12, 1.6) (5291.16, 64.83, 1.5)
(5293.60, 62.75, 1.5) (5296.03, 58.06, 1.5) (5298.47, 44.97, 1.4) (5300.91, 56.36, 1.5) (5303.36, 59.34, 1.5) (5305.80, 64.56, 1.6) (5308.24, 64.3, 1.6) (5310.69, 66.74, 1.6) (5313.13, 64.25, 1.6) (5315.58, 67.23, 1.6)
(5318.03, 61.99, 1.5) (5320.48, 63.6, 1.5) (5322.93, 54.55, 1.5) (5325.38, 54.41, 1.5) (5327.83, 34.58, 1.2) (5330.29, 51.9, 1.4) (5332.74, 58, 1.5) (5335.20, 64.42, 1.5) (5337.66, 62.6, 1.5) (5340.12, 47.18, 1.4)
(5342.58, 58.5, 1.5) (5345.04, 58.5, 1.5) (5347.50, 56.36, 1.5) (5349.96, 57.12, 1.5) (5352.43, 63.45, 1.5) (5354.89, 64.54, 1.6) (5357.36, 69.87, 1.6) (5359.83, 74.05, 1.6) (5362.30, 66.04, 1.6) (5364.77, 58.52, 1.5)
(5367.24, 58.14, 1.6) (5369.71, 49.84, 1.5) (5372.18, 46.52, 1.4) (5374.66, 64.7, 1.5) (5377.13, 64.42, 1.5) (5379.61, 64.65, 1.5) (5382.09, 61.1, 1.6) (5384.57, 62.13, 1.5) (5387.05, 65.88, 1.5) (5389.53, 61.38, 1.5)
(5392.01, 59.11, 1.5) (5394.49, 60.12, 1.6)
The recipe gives -3.51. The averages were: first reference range 44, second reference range 44.8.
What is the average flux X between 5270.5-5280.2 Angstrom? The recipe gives 56.3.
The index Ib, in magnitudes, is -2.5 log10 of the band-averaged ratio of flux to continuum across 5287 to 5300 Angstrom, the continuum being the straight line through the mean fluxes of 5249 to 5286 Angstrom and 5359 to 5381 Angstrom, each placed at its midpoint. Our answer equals -0.10 mag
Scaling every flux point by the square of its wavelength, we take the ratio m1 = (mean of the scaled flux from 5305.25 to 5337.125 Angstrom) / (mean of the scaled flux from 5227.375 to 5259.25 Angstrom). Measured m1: 1.1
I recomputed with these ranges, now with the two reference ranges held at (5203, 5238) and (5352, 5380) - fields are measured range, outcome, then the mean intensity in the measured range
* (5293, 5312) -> -1.2 Angstrom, 59.6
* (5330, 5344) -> 0.4 Angstrom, 57.5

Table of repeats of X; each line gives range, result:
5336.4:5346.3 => 56.7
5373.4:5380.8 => 64.5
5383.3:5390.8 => 63.1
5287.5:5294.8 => 64.6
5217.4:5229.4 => 52.3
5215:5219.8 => 53.3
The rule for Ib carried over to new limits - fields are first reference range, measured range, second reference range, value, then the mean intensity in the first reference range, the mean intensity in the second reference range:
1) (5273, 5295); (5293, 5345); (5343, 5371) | 0.05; 60.5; 61.4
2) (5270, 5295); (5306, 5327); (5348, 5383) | -0.04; 58.3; 61.5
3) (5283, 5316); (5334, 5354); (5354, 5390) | 0.06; 61.1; 62.1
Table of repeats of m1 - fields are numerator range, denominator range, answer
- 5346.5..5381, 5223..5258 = 1.16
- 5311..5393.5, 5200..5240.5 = 1.28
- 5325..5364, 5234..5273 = 1.15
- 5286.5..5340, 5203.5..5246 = 1.21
